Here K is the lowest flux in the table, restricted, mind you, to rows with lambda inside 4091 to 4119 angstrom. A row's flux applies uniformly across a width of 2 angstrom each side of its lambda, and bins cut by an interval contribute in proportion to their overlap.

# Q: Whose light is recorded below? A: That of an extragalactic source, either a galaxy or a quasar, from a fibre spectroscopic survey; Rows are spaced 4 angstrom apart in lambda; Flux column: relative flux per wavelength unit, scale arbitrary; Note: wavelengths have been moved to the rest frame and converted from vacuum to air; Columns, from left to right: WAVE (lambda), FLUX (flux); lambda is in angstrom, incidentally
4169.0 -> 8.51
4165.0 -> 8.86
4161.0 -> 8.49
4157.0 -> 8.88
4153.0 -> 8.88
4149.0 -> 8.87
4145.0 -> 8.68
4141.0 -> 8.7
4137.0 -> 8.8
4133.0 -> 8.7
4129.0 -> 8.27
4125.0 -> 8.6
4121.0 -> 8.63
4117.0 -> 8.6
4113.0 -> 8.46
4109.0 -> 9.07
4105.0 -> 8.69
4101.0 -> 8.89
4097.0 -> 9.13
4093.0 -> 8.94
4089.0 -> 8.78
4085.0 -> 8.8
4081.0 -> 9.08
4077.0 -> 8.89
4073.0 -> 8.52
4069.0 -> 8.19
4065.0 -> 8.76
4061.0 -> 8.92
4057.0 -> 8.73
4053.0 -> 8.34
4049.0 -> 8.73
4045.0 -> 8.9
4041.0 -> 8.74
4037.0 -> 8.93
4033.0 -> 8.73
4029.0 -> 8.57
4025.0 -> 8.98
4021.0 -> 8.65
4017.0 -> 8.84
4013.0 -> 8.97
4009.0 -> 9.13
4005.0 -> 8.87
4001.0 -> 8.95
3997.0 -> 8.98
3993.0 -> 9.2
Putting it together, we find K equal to 8.46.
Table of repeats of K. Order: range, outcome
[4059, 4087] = 8.19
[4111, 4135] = 8.27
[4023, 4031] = 8.57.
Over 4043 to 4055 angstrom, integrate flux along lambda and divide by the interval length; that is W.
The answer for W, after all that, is 8.66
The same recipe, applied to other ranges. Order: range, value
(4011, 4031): 8.8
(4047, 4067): 8.7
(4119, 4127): 8.62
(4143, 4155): 8.81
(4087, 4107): 8.89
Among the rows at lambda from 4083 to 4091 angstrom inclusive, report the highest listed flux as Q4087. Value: 8.8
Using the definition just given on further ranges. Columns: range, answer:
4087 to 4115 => 9.13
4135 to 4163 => 8.88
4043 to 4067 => 8.92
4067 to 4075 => 8.52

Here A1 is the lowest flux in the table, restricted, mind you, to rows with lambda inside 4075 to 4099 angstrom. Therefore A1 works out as 8.78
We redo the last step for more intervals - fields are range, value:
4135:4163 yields 8.49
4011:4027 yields 8.65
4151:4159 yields 8.88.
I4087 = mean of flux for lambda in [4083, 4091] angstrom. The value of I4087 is 8.79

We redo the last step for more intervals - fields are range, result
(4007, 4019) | 8.98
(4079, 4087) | 8.94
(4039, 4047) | 8.82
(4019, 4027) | 8.82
